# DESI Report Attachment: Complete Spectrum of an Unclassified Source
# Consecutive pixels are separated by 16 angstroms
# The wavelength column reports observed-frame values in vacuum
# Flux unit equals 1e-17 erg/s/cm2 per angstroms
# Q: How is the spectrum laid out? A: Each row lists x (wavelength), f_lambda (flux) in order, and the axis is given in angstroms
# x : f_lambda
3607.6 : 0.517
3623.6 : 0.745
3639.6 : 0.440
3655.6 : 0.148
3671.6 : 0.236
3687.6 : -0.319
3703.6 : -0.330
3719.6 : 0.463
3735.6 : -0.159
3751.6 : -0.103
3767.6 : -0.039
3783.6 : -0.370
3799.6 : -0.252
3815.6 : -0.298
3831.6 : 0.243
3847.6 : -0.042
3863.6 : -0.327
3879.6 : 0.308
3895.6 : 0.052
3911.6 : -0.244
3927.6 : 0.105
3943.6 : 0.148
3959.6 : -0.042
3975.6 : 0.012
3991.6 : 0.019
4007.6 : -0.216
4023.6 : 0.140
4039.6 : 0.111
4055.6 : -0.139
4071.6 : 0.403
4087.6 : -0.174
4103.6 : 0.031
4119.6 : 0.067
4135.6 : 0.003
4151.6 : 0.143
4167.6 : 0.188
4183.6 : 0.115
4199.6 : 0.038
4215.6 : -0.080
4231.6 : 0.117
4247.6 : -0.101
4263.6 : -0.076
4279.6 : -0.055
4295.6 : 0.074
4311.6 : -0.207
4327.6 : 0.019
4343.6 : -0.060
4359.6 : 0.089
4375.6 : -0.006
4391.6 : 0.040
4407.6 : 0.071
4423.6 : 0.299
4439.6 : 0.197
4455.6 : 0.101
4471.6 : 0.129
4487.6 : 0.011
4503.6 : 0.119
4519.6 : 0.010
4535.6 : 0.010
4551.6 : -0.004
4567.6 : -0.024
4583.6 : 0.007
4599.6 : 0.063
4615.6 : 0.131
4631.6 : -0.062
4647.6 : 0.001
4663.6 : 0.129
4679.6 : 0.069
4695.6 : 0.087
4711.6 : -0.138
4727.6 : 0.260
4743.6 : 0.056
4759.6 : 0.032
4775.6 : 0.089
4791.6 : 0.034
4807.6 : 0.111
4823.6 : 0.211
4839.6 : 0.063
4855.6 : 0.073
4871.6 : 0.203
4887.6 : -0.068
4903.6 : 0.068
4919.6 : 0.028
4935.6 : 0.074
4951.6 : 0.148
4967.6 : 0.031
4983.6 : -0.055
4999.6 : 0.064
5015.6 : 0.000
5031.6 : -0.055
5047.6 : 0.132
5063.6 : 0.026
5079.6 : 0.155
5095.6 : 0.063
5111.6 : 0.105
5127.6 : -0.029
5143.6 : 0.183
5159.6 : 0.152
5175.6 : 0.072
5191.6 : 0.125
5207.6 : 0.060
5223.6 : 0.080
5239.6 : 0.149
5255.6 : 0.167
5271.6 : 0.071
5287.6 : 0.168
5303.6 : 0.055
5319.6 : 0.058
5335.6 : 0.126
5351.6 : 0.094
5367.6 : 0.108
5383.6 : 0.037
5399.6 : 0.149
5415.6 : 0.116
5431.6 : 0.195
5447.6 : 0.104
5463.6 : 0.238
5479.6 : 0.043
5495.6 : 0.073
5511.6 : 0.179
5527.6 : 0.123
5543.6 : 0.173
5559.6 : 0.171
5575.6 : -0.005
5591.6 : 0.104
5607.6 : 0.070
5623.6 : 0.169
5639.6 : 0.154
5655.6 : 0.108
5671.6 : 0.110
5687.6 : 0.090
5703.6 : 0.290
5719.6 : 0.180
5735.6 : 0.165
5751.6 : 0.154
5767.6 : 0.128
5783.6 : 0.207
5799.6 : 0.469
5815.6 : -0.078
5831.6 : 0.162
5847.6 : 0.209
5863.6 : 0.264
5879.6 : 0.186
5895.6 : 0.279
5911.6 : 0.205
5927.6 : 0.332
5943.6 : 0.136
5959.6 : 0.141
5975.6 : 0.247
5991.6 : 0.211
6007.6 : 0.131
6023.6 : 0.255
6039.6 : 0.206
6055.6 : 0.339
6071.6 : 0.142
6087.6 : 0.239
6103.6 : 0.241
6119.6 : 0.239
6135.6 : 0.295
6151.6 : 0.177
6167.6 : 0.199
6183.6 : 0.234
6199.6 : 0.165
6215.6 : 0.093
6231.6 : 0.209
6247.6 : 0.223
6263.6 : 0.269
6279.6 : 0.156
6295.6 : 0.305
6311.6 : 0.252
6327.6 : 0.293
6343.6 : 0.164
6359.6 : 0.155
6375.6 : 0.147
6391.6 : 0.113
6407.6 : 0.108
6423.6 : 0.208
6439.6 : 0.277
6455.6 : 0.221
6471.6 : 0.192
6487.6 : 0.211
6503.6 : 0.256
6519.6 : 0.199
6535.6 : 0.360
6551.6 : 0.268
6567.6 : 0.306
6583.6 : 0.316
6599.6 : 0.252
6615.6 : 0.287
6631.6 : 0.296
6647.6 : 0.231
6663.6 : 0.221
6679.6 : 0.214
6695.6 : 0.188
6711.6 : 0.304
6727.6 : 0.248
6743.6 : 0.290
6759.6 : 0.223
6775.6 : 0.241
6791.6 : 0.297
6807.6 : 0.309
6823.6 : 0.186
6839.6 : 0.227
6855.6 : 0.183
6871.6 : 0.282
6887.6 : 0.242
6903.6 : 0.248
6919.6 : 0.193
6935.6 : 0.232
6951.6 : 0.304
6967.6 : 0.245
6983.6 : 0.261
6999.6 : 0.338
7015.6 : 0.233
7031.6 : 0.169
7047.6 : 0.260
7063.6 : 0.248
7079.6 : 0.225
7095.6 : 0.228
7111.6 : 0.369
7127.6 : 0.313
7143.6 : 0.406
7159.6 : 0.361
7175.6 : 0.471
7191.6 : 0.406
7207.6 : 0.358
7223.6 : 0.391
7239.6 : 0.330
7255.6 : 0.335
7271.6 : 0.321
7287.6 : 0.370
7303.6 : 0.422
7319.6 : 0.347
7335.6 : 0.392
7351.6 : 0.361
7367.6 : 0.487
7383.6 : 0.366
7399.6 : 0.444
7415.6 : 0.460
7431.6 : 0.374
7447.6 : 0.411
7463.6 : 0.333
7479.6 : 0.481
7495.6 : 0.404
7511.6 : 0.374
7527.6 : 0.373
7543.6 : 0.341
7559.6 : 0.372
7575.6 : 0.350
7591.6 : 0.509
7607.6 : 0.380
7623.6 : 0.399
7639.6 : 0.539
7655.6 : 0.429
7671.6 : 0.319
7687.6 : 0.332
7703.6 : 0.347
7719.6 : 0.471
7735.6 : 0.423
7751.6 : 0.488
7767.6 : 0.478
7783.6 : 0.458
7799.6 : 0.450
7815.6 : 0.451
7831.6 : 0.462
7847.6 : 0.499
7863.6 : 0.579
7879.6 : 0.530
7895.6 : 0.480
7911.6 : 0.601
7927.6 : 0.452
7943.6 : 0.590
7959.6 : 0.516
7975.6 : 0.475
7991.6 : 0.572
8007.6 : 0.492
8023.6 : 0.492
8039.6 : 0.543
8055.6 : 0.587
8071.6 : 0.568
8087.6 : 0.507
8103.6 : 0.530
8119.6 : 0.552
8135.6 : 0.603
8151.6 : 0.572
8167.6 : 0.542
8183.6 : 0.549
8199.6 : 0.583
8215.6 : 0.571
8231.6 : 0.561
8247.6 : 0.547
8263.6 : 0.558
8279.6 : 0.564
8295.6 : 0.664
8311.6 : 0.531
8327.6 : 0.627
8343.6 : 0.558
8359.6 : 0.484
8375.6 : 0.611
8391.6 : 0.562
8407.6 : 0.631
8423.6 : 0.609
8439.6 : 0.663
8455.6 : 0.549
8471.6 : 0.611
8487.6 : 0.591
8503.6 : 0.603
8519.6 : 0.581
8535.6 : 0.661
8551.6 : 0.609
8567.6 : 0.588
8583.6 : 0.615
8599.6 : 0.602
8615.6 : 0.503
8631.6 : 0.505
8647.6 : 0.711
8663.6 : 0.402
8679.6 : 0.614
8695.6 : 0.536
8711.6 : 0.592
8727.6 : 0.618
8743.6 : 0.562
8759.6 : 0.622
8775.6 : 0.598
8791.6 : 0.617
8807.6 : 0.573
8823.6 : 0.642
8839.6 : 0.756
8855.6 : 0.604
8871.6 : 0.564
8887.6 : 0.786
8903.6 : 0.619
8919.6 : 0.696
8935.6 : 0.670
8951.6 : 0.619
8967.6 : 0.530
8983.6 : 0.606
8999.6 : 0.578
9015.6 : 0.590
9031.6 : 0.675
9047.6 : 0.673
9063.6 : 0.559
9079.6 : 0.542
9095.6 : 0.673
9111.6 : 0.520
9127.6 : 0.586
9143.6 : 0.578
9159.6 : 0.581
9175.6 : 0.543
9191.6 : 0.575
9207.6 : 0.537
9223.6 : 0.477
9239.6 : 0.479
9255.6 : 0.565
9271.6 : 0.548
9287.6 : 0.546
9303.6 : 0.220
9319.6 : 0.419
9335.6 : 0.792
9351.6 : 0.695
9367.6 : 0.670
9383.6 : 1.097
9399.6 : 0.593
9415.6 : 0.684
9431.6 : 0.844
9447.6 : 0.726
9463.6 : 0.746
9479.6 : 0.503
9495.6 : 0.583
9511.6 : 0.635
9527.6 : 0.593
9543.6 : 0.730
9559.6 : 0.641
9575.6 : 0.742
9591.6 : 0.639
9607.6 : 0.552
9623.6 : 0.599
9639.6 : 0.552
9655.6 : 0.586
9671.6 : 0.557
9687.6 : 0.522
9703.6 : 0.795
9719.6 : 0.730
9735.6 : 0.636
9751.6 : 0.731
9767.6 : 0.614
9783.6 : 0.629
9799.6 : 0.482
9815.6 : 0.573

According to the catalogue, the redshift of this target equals 0.79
